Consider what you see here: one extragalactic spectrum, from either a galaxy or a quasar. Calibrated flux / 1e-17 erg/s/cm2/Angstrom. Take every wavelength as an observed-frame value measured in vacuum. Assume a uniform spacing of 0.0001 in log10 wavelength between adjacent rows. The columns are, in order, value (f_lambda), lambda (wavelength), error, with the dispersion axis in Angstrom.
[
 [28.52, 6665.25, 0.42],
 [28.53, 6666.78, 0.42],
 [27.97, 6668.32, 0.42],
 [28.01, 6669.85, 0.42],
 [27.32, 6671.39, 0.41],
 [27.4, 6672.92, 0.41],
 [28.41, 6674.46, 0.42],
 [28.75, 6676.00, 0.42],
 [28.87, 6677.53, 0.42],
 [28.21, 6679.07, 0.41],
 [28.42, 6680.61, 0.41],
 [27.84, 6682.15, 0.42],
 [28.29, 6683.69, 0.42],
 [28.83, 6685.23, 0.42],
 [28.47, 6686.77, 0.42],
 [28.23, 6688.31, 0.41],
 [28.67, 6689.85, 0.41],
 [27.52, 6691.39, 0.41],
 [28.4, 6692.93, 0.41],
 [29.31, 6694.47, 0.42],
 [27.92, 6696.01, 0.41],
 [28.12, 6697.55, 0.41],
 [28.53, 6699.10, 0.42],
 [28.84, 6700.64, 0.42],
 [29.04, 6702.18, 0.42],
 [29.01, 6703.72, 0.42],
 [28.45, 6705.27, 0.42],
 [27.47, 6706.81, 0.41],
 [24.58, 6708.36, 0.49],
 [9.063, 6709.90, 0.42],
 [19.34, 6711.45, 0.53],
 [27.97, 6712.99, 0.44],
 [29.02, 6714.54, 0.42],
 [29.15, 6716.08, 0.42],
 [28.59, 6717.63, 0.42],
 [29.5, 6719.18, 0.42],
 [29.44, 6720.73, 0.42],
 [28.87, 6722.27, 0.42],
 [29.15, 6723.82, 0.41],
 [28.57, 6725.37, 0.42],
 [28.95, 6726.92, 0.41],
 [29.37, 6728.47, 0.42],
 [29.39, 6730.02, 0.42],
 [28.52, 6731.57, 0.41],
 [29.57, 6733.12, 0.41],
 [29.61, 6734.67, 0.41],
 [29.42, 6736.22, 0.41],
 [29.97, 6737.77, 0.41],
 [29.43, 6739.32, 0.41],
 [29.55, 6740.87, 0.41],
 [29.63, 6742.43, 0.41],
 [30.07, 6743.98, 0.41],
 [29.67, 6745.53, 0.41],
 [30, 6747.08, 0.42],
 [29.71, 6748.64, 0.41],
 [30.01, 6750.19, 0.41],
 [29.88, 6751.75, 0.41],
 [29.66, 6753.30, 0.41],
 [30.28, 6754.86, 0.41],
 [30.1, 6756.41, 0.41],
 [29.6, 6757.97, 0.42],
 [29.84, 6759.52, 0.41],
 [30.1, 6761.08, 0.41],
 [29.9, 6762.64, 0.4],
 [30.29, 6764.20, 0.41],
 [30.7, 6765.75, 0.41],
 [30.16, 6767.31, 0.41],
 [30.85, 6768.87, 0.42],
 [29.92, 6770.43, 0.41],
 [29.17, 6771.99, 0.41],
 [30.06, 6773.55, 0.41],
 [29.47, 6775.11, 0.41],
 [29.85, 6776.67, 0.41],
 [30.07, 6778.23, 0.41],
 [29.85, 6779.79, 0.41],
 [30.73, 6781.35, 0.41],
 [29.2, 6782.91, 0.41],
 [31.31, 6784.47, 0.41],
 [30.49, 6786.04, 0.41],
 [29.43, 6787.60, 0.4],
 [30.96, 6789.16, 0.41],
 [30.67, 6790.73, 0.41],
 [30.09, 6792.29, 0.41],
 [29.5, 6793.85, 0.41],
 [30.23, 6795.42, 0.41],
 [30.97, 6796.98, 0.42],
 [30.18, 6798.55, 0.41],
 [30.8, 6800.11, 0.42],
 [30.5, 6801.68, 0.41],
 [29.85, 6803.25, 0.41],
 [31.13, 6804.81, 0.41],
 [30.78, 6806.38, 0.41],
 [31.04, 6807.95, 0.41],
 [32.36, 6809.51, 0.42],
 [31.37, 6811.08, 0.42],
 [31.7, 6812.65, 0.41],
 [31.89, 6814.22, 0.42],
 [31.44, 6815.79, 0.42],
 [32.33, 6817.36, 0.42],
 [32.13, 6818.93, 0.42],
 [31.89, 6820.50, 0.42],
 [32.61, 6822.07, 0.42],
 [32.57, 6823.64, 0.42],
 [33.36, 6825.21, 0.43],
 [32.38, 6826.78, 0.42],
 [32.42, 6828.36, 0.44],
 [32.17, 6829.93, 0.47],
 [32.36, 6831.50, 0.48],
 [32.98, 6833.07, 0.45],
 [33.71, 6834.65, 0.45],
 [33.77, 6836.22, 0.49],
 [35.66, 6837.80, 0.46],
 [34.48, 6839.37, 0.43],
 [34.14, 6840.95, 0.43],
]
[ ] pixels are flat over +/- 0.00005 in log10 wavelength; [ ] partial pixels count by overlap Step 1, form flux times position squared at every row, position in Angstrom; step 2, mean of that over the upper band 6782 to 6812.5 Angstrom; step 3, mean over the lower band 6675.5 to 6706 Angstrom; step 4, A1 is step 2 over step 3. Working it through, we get 1.11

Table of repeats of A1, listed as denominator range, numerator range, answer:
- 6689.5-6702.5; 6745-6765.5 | 1.07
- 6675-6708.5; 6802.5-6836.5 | 1.18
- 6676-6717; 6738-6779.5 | 1.12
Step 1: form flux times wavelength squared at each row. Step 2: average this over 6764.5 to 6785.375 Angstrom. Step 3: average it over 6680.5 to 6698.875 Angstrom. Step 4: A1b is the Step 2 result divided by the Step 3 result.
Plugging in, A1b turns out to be 1.1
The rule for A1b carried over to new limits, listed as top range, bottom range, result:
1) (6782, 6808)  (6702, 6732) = 1.15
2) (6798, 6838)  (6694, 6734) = 1.20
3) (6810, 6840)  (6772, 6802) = 1.09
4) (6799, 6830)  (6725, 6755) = 1.10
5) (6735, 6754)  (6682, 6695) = 1.07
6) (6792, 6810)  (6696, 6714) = 1.23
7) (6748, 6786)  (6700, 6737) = 1.11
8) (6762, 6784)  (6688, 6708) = 1.08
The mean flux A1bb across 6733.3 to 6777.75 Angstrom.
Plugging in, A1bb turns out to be 29.9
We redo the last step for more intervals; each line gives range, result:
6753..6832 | 30.8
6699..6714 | 25.1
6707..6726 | 26.1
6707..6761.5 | 28.4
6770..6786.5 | 30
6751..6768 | 30.1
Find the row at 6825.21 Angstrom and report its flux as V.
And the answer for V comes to 33.36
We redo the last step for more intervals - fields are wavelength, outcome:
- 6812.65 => 31.7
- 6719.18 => 29.5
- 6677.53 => 28.87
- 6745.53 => 29.67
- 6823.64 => 32.57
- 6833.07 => 32.98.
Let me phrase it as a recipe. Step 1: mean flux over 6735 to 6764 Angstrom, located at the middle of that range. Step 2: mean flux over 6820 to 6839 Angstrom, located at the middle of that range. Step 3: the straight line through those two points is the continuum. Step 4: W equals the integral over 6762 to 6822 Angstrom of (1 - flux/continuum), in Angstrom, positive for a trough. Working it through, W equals 1.7 Angstrom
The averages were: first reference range 29.8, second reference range 33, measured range 30.6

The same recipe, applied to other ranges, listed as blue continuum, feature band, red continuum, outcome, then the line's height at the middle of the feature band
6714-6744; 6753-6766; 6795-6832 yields 0.03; 30.1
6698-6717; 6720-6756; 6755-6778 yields -1.91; 28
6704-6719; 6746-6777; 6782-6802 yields -1.77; 28.4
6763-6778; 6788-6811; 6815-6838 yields 0.57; 31.4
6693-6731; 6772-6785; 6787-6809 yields -0.09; 29.8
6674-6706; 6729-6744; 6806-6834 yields 0.15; 29.8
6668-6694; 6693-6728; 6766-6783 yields 1.85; 28.8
